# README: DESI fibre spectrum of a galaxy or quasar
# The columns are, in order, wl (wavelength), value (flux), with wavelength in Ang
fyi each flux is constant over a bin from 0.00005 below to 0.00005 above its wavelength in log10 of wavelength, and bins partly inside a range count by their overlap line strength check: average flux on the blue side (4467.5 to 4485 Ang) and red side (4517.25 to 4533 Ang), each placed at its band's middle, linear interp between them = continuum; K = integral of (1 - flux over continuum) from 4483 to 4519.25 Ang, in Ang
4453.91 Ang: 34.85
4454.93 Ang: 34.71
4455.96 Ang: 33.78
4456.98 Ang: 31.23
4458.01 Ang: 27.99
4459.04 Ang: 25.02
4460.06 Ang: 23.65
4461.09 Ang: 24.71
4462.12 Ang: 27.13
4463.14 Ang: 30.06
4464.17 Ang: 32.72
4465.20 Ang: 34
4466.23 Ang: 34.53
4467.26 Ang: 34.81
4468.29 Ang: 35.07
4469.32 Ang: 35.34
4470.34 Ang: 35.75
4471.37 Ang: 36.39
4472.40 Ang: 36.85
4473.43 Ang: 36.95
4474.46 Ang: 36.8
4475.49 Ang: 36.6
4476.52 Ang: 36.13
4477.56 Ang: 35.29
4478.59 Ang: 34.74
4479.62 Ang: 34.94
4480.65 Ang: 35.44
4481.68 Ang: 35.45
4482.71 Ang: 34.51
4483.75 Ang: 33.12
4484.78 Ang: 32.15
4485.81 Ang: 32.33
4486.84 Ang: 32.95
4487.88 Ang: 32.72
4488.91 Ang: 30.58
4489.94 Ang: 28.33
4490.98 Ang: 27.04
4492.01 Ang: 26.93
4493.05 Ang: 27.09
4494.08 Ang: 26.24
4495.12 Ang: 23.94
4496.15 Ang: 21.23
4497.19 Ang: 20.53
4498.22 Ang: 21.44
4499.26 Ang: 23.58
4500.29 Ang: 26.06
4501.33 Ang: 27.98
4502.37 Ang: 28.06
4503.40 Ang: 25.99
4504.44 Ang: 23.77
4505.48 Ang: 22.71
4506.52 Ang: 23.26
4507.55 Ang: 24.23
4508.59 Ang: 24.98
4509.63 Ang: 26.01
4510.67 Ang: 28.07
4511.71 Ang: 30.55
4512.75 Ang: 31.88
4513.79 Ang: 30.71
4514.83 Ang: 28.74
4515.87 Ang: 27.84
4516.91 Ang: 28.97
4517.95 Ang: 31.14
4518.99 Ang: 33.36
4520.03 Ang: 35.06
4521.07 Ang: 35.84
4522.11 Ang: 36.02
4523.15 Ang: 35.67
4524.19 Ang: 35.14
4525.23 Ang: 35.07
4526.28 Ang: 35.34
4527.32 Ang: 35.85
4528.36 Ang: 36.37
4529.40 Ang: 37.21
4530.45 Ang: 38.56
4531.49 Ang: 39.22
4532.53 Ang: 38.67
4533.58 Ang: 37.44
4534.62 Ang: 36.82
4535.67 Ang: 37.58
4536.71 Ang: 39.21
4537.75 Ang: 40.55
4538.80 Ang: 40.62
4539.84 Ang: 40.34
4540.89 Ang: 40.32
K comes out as 8.2 Ang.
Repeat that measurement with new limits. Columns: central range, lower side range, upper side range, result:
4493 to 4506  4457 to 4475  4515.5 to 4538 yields 3.7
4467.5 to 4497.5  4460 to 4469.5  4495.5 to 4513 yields -3.6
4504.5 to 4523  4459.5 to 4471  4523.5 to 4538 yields 3.4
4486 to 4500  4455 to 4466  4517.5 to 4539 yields 2.7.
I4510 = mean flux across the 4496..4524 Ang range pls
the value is 28.1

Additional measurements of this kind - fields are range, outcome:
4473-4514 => 29.2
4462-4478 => 34.8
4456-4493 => 32.5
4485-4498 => 27.5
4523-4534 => 36.8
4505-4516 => 27.2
